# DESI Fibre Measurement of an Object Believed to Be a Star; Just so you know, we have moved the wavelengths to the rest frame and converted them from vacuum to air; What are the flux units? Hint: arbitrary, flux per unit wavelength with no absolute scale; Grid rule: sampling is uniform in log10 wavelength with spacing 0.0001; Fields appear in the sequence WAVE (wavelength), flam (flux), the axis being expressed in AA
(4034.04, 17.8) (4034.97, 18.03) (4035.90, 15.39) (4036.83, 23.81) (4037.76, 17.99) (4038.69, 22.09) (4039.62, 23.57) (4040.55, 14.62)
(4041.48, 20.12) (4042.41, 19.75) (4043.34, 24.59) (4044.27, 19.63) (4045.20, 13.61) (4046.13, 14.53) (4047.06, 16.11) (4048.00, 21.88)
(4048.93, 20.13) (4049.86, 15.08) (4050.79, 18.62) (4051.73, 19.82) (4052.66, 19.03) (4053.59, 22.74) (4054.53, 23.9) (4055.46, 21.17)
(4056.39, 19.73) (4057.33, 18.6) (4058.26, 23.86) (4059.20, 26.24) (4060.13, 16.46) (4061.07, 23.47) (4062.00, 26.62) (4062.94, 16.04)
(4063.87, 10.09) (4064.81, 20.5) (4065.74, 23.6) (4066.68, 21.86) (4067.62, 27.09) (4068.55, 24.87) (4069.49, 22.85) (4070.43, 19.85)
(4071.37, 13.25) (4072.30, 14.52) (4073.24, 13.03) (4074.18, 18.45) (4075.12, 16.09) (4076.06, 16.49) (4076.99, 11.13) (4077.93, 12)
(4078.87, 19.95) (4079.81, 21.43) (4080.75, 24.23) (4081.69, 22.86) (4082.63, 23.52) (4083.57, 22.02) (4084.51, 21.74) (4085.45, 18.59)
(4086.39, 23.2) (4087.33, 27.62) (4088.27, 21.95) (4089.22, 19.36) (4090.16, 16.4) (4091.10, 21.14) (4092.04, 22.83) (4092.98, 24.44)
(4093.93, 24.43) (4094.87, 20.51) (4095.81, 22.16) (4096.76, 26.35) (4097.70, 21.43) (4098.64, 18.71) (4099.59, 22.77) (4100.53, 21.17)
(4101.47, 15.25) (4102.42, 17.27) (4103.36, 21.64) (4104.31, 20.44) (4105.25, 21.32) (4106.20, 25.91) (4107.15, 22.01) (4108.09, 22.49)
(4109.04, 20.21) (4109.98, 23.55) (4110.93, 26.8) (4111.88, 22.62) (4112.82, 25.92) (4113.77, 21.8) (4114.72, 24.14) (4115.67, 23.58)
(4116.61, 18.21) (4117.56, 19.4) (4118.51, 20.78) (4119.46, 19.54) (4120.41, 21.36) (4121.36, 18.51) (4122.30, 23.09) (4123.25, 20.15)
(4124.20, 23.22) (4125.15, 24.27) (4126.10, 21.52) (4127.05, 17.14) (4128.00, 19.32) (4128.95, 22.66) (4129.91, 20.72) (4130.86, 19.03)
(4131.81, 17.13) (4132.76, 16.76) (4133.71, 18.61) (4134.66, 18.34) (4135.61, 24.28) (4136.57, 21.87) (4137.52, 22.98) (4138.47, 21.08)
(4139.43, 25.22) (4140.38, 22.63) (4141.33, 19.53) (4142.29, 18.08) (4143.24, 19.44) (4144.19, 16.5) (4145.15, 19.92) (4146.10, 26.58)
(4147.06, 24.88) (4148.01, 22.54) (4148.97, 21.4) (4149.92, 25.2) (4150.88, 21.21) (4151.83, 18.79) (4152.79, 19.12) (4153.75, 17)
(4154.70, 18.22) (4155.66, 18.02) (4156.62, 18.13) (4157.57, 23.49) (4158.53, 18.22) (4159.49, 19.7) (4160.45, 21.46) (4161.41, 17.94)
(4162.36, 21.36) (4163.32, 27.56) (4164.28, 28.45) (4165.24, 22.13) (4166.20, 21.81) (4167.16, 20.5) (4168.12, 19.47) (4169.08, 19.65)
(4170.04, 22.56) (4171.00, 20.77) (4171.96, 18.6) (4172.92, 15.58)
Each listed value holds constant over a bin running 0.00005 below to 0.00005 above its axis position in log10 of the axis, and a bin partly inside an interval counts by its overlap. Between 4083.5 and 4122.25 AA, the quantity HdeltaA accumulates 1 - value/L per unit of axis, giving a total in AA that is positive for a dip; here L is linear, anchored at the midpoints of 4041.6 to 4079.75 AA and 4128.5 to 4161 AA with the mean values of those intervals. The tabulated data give -3.6 AA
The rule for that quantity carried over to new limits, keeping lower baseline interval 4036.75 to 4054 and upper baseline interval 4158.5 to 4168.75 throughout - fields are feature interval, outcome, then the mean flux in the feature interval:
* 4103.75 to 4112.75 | -1.0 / 22.9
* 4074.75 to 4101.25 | -0.9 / 20.8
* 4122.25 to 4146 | 0.6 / 20.6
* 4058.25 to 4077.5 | 0.5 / 19.2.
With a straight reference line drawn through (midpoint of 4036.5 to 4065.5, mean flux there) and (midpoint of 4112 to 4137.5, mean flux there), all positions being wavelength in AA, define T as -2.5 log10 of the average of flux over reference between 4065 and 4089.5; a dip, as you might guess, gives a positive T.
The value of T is 0.01 mag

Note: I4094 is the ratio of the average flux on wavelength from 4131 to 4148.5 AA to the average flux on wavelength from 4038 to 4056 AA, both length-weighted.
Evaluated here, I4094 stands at 1.1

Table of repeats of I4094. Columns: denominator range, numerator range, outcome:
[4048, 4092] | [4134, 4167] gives 1.06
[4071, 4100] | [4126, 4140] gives 1.02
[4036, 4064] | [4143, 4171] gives 1.06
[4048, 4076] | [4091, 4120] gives 1.10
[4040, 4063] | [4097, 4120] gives 1.08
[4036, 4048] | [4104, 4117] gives 1.19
